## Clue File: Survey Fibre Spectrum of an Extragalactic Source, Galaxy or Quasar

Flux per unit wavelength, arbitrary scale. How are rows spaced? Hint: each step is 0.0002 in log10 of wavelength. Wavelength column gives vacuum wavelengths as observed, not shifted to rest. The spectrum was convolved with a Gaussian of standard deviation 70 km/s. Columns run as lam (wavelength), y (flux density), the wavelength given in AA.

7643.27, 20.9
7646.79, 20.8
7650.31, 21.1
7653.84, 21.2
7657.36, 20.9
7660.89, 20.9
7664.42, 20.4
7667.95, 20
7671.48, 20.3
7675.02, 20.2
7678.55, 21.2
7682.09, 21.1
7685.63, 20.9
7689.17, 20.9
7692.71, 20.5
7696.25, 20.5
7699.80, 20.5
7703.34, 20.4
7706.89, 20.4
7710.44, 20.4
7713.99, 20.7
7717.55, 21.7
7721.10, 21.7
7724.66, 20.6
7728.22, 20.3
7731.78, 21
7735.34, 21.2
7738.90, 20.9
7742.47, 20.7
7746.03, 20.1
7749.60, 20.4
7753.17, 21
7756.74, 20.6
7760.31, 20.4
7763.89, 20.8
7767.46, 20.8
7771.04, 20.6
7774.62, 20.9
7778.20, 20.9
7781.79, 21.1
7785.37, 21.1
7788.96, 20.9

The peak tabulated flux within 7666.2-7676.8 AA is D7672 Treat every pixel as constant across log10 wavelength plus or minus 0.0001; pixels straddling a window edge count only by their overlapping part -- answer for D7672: 20.3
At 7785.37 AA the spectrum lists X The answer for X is 21.1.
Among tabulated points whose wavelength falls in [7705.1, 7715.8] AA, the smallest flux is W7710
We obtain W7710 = 20.4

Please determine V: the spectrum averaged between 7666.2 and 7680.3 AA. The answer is 20.4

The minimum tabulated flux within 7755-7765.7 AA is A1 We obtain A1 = 20.4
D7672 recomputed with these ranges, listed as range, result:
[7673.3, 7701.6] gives 21.2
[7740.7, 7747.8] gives 20.7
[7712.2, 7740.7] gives 21.7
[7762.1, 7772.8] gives 20.8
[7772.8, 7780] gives 20.9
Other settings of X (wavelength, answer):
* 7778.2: 20.9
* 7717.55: 21.7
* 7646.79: 20.8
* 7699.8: 20.5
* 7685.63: 20.9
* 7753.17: 21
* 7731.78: 21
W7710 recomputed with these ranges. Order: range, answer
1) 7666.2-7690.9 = 20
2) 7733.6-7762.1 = 20.1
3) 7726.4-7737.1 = 20.3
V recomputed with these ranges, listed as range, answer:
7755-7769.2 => 20.7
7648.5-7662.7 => 21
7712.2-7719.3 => 21.2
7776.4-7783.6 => 21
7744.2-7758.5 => 20.5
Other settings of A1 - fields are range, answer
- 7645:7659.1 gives 20.8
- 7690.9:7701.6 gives 20.5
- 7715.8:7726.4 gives 20.6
